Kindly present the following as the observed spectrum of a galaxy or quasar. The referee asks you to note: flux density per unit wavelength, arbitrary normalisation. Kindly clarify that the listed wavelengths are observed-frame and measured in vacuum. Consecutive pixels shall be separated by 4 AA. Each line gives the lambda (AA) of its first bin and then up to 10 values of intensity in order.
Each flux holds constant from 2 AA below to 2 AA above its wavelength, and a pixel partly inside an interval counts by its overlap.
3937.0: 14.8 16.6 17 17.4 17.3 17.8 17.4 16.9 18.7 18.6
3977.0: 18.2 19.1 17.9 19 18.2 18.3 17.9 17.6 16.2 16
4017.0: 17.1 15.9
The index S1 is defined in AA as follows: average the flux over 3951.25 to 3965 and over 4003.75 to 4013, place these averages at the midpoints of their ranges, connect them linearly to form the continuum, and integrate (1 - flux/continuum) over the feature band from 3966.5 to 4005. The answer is -3.1 AA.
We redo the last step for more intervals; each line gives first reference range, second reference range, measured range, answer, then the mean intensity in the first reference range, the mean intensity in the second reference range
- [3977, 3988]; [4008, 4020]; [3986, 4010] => -0.6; 18.5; 16.4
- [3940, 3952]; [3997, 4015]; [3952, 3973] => -0.8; 17.1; 17.1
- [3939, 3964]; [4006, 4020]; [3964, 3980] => -1.2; 17.2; 16.5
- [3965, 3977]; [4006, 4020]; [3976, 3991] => -0.7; 18.3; 16.5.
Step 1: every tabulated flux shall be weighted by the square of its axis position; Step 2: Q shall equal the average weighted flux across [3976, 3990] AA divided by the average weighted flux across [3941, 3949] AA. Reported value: 1.11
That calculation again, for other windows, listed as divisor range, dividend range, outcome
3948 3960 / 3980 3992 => 1.08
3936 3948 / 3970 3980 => 1.15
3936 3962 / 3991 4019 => 1.05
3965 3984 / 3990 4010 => 0.98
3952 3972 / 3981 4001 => 1.05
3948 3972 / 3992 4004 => 1.05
